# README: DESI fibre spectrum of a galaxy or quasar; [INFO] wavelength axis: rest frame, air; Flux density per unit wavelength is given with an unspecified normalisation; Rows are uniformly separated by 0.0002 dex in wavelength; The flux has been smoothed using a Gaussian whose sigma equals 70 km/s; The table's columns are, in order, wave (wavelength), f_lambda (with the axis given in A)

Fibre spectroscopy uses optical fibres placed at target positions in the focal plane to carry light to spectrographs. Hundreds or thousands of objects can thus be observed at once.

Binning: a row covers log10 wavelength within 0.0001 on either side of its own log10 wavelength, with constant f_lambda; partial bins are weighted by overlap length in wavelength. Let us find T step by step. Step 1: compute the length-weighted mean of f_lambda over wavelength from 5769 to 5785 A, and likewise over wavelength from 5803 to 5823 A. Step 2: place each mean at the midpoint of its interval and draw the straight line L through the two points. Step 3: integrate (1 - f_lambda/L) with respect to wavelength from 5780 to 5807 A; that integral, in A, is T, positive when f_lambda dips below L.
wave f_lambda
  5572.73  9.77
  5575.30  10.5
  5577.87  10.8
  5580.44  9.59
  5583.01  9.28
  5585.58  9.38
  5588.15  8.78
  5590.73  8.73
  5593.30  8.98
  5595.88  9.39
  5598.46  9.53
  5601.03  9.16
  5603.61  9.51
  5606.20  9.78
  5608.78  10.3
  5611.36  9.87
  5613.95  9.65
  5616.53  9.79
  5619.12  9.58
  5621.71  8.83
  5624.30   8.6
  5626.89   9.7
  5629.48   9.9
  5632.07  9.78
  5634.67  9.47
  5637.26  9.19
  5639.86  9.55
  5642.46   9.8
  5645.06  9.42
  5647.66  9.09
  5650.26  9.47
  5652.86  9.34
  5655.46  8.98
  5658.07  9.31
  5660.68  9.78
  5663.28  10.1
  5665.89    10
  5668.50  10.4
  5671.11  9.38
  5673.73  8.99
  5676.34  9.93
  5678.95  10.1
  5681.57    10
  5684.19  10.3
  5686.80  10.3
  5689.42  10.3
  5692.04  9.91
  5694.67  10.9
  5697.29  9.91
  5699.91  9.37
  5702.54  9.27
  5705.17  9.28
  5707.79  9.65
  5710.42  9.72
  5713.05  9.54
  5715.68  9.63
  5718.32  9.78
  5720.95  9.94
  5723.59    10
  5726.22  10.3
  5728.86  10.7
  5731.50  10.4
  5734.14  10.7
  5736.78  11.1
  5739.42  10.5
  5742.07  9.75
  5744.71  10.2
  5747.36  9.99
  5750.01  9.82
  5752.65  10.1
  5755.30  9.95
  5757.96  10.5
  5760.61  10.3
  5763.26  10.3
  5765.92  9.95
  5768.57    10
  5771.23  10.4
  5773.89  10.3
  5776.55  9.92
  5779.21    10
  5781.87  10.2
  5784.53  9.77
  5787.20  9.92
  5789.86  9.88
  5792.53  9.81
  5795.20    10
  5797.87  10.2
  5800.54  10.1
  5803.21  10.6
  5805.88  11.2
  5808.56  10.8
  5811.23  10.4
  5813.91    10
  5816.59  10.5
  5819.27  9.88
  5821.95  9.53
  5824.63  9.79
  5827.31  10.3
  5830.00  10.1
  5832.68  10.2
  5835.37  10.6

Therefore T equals 0.18 A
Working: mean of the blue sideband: 10.1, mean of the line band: 10.2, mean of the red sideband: 10.4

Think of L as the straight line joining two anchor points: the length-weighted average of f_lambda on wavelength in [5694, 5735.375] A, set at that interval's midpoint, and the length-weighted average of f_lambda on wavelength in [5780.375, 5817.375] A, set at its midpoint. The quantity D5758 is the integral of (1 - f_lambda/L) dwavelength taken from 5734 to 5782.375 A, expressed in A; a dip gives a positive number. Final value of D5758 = -0.5 A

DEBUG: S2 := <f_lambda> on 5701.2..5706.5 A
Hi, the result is 9.28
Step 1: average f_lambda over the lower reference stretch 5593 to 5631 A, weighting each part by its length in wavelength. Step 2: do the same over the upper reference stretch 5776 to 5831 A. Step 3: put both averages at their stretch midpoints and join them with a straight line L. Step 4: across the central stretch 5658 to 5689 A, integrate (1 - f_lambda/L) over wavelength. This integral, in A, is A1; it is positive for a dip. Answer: -0.63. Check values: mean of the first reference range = 9.52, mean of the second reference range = 10.1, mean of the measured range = 9.92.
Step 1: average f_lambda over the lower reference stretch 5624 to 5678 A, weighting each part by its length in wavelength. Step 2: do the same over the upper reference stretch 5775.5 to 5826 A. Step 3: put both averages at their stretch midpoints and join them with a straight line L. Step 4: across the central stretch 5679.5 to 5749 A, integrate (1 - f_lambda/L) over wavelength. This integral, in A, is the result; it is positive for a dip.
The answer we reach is -1.8 A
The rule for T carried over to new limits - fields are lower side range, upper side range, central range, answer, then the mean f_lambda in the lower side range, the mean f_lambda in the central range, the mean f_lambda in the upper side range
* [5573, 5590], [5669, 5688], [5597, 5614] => 0.1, 9.69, 9.68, 9.88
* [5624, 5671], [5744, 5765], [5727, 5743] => -0.8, 9.57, 10.5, 10.1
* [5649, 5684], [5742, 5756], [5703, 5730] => 0.1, 9.7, 9.83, 9.99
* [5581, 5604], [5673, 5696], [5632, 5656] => 0.8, 9.2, 9.4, 10.1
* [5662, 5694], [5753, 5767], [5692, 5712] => 0.6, 9.99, 9.74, 10.2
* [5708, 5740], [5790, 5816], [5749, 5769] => 0.2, 10.2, 10.1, 10.3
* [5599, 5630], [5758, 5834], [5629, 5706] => 0.1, 9.55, 9.72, 10.2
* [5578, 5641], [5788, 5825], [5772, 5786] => 0.1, 9.46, 10.1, 10.2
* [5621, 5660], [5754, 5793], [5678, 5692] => -0.8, 9.38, 10.2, 10.1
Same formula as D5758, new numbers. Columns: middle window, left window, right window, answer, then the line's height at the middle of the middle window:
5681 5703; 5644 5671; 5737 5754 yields -0.6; 9.8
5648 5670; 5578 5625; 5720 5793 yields 0.1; 9.7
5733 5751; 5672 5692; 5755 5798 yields -0.5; 10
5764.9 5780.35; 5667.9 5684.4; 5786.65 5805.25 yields -0.1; 10.1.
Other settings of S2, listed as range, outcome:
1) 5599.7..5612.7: 9.72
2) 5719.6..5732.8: 10.3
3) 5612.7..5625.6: 9.29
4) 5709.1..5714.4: 9.63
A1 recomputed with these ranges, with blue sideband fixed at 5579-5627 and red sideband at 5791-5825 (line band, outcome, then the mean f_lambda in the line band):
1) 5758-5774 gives -0.3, 10.2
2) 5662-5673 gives -0.3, 9.91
